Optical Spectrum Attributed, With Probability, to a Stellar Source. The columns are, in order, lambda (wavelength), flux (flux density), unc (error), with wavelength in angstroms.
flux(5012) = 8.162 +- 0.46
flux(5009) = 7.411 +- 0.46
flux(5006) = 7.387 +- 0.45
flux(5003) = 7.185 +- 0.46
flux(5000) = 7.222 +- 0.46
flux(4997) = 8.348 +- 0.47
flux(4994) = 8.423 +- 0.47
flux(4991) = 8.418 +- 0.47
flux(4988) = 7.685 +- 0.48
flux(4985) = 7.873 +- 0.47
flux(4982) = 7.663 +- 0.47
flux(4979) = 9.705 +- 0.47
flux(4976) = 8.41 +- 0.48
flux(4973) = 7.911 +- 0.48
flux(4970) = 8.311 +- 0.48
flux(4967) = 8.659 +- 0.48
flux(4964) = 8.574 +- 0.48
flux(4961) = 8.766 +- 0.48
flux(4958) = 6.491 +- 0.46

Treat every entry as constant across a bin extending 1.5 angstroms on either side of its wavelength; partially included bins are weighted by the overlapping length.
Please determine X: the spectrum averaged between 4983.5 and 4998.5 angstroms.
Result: 8.15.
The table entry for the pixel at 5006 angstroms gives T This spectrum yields 7.387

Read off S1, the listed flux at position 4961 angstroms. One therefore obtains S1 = 8.766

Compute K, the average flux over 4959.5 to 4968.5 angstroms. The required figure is 8.67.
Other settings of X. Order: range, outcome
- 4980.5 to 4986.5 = 7.77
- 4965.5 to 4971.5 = 8.49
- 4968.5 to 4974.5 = 8.11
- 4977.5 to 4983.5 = 8.68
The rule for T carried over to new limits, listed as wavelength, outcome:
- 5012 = 8.162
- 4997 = 8.348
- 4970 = 8.311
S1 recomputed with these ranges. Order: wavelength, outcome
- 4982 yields 7.663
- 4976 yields 8.41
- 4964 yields 8.574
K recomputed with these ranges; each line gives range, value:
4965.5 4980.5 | 8.6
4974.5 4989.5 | 8.27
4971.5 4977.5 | 8.16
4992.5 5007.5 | 7.71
